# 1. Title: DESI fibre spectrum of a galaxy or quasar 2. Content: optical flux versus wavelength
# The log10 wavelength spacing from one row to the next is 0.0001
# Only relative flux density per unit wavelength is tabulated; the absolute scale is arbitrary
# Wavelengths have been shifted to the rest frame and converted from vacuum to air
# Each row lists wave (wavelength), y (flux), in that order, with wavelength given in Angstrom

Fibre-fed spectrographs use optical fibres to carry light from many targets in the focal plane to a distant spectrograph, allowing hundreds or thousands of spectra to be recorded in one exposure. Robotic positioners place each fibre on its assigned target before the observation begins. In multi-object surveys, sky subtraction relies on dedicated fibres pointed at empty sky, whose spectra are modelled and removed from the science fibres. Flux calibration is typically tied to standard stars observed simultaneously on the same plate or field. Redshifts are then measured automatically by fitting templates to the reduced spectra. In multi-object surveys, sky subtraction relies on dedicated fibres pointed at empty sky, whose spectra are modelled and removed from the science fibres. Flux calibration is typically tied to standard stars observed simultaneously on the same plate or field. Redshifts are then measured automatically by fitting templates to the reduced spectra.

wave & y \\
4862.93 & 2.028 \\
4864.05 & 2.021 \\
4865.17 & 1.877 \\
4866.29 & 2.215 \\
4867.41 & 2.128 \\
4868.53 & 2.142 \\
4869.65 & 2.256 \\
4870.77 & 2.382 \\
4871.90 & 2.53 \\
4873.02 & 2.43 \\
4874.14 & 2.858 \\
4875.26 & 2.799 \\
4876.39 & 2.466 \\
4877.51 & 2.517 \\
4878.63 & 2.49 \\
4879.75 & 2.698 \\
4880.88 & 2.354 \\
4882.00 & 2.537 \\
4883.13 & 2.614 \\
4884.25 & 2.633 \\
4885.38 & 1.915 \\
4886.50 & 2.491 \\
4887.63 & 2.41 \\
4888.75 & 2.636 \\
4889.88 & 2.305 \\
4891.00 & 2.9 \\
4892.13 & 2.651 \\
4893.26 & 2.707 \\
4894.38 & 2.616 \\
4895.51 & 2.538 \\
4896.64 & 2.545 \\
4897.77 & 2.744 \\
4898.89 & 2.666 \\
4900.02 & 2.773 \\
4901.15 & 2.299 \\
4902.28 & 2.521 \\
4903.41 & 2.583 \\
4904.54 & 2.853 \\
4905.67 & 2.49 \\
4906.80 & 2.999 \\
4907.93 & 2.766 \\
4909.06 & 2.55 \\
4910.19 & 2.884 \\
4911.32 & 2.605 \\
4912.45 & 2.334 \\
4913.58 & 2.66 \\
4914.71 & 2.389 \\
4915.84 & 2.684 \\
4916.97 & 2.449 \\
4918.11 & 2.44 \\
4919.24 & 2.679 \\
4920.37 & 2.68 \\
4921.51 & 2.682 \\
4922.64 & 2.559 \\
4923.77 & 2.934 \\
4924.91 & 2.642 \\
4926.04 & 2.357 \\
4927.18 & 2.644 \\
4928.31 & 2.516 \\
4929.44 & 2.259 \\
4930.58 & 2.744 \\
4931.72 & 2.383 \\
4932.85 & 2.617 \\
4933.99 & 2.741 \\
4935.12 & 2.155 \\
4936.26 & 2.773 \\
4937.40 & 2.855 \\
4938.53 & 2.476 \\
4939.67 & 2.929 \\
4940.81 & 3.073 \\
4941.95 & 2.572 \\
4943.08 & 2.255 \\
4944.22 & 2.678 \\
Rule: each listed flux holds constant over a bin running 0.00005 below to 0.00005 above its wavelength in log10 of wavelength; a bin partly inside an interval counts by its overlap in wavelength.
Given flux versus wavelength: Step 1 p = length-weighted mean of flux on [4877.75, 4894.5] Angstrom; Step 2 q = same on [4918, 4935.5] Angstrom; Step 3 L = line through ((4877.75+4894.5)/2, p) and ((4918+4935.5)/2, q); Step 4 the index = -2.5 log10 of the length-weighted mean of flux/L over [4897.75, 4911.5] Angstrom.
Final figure -0.051 mag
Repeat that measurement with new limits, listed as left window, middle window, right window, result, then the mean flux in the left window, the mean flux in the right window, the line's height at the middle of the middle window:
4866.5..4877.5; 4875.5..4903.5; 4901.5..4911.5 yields 0.01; 2.44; 2.69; 2.57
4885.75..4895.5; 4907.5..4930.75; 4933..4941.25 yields 0.03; 2.57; 2.7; 2.65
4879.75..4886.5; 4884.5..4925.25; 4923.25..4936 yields -0.05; 2.44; 2.55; 2.49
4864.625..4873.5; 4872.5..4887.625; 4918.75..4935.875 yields -0.10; 2.24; 2.57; 2.31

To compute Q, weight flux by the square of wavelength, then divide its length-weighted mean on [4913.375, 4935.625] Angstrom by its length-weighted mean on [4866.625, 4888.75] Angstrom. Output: 1.06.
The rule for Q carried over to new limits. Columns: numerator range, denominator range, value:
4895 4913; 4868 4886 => 1.08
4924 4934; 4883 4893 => 1.03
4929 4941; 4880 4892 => 1.08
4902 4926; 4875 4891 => 1.07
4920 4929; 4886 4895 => 1.03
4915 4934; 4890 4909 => 0.98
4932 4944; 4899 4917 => 1.02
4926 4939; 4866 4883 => 1.06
